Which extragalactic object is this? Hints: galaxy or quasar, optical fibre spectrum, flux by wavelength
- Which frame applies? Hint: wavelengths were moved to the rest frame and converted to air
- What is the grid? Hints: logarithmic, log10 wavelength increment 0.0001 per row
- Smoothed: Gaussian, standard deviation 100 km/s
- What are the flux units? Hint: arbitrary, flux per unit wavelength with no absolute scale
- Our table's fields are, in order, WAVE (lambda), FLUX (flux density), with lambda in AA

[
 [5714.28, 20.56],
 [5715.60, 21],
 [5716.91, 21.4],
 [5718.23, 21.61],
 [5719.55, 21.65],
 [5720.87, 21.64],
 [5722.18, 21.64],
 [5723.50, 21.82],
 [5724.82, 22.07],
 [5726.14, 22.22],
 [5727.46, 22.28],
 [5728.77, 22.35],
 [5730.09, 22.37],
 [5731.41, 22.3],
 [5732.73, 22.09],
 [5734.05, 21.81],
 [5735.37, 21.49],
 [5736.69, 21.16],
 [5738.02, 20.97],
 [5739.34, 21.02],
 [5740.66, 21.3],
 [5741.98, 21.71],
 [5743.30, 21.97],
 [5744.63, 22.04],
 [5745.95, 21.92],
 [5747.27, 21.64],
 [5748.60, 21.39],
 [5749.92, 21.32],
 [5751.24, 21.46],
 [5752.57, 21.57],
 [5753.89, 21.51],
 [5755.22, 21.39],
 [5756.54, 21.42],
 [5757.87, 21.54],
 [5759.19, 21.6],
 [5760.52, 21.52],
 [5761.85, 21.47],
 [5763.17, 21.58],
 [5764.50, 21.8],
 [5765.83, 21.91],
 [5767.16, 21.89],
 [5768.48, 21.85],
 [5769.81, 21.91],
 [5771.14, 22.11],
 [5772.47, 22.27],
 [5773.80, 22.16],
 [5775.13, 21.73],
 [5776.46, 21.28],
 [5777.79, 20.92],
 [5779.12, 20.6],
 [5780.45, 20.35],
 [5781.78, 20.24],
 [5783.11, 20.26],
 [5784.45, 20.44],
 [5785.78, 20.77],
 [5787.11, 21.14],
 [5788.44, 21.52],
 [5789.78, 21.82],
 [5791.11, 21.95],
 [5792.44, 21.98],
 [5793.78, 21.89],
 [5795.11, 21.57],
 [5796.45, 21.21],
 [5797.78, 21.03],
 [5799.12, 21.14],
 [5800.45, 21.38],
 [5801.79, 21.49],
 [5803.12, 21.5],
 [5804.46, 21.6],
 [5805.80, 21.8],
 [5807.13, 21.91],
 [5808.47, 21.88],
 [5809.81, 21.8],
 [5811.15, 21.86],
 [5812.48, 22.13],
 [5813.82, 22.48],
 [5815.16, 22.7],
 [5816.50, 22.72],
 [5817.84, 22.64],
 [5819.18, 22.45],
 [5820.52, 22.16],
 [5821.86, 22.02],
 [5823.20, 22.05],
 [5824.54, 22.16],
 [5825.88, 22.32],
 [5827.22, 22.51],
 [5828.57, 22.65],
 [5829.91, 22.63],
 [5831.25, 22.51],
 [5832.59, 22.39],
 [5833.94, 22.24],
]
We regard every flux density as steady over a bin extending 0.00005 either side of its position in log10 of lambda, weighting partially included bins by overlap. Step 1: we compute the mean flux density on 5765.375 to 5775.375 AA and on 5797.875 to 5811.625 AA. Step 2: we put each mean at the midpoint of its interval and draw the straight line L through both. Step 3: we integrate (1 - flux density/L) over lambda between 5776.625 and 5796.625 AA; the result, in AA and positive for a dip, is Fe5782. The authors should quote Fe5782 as 0.6 AA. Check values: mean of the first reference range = 22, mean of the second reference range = 21.6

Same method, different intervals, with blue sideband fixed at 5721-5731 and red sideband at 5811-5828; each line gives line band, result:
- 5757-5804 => 1.7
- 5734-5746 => 0.3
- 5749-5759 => 0.3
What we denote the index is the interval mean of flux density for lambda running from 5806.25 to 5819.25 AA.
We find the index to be 22.2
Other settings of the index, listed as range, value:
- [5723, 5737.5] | 22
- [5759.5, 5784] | 21.4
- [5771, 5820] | 21.6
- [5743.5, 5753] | 21.6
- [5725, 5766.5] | 21.7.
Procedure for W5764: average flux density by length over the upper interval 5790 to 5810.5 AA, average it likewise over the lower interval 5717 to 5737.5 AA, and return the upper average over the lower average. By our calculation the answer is 0.99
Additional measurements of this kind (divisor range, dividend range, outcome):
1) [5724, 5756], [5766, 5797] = 0.98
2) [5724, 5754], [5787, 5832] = 1.01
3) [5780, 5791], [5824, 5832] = 1.08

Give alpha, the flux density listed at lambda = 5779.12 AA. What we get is 20.6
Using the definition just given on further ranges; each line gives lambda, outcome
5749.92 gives 21.32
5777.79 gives 20.92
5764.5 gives 21.8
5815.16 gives 22.7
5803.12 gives 21.5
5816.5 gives 22.72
